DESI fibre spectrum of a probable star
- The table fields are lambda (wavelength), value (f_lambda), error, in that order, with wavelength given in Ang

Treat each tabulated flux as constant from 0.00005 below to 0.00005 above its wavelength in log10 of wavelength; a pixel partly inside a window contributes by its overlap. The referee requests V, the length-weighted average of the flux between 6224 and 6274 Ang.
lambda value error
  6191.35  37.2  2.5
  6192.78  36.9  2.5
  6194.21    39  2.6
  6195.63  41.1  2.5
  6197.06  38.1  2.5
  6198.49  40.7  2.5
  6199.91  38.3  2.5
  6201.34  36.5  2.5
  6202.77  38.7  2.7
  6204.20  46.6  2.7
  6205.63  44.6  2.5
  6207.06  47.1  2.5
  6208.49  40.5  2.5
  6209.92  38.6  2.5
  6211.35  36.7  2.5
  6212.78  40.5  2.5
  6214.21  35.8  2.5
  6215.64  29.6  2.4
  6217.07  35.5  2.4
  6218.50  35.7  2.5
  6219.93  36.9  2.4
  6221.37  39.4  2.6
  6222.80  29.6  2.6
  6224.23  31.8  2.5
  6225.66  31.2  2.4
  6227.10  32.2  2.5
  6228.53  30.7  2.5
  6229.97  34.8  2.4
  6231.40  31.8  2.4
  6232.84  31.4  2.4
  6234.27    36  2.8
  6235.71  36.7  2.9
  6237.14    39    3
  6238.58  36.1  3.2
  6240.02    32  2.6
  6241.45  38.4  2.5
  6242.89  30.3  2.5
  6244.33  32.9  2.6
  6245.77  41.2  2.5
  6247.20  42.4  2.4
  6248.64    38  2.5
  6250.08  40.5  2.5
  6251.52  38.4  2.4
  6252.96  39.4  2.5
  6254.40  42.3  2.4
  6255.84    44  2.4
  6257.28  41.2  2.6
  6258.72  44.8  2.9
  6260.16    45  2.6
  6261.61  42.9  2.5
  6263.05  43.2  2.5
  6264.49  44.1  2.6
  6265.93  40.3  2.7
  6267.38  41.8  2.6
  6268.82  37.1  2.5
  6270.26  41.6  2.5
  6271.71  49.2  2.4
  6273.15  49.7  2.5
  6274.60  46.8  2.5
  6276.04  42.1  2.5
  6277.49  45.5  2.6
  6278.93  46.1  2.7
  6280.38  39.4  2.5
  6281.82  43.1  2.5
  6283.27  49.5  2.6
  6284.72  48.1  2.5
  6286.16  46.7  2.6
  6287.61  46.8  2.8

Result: 38.7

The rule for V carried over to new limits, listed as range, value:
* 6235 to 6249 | 36.7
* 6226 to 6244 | 34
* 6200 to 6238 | 36.5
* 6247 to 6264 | 41.8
